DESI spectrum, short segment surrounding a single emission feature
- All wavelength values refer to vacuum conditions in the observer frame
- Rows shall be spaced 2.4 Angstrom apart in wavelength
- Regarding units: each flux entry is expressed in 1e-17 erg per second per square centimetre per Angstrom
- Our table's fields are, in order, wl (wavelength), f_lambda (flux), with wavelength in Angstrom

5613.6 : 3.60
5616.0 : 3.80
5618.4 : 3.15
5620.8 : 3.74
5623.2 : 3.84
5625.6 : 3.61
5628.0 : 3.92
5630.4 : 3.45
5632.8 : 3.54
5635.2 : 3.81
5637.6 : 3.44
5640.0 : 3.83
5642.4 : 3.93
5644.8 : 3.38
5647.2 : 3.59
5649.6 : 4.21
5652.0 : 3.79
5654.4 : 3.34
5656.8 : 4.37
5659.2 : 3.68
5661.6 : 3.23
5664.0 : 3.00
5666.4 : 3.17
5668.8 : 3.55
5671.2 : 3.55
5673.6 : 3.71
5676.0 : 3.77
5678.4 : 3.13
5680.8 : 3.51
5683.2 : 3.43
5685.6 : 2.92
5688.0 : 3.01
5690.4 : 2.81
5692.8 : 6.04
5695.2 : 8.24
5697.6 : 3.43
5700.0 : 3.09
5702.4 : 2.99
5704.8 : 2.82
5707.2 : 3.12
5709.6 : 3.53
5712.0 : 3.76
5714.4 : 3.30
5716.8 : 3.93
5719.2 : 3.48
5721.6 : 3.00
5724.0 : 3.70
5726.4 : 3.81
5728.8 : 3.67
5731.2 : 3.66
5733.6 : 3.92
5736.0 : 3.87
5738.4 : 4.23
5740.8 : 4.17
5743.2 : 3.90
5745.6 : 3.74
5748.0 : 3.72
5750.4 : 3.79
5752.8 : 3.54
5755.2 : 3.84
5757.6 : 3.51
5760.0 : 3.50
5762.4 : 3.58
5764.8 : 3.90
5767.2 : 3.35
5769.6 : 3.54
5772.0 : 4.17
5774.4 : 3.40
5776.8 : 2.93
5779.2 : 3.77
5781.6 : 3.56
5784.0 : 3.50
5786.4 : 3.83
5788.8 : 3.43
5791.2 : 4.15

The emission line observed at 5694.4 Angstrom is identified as H-beta 4861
